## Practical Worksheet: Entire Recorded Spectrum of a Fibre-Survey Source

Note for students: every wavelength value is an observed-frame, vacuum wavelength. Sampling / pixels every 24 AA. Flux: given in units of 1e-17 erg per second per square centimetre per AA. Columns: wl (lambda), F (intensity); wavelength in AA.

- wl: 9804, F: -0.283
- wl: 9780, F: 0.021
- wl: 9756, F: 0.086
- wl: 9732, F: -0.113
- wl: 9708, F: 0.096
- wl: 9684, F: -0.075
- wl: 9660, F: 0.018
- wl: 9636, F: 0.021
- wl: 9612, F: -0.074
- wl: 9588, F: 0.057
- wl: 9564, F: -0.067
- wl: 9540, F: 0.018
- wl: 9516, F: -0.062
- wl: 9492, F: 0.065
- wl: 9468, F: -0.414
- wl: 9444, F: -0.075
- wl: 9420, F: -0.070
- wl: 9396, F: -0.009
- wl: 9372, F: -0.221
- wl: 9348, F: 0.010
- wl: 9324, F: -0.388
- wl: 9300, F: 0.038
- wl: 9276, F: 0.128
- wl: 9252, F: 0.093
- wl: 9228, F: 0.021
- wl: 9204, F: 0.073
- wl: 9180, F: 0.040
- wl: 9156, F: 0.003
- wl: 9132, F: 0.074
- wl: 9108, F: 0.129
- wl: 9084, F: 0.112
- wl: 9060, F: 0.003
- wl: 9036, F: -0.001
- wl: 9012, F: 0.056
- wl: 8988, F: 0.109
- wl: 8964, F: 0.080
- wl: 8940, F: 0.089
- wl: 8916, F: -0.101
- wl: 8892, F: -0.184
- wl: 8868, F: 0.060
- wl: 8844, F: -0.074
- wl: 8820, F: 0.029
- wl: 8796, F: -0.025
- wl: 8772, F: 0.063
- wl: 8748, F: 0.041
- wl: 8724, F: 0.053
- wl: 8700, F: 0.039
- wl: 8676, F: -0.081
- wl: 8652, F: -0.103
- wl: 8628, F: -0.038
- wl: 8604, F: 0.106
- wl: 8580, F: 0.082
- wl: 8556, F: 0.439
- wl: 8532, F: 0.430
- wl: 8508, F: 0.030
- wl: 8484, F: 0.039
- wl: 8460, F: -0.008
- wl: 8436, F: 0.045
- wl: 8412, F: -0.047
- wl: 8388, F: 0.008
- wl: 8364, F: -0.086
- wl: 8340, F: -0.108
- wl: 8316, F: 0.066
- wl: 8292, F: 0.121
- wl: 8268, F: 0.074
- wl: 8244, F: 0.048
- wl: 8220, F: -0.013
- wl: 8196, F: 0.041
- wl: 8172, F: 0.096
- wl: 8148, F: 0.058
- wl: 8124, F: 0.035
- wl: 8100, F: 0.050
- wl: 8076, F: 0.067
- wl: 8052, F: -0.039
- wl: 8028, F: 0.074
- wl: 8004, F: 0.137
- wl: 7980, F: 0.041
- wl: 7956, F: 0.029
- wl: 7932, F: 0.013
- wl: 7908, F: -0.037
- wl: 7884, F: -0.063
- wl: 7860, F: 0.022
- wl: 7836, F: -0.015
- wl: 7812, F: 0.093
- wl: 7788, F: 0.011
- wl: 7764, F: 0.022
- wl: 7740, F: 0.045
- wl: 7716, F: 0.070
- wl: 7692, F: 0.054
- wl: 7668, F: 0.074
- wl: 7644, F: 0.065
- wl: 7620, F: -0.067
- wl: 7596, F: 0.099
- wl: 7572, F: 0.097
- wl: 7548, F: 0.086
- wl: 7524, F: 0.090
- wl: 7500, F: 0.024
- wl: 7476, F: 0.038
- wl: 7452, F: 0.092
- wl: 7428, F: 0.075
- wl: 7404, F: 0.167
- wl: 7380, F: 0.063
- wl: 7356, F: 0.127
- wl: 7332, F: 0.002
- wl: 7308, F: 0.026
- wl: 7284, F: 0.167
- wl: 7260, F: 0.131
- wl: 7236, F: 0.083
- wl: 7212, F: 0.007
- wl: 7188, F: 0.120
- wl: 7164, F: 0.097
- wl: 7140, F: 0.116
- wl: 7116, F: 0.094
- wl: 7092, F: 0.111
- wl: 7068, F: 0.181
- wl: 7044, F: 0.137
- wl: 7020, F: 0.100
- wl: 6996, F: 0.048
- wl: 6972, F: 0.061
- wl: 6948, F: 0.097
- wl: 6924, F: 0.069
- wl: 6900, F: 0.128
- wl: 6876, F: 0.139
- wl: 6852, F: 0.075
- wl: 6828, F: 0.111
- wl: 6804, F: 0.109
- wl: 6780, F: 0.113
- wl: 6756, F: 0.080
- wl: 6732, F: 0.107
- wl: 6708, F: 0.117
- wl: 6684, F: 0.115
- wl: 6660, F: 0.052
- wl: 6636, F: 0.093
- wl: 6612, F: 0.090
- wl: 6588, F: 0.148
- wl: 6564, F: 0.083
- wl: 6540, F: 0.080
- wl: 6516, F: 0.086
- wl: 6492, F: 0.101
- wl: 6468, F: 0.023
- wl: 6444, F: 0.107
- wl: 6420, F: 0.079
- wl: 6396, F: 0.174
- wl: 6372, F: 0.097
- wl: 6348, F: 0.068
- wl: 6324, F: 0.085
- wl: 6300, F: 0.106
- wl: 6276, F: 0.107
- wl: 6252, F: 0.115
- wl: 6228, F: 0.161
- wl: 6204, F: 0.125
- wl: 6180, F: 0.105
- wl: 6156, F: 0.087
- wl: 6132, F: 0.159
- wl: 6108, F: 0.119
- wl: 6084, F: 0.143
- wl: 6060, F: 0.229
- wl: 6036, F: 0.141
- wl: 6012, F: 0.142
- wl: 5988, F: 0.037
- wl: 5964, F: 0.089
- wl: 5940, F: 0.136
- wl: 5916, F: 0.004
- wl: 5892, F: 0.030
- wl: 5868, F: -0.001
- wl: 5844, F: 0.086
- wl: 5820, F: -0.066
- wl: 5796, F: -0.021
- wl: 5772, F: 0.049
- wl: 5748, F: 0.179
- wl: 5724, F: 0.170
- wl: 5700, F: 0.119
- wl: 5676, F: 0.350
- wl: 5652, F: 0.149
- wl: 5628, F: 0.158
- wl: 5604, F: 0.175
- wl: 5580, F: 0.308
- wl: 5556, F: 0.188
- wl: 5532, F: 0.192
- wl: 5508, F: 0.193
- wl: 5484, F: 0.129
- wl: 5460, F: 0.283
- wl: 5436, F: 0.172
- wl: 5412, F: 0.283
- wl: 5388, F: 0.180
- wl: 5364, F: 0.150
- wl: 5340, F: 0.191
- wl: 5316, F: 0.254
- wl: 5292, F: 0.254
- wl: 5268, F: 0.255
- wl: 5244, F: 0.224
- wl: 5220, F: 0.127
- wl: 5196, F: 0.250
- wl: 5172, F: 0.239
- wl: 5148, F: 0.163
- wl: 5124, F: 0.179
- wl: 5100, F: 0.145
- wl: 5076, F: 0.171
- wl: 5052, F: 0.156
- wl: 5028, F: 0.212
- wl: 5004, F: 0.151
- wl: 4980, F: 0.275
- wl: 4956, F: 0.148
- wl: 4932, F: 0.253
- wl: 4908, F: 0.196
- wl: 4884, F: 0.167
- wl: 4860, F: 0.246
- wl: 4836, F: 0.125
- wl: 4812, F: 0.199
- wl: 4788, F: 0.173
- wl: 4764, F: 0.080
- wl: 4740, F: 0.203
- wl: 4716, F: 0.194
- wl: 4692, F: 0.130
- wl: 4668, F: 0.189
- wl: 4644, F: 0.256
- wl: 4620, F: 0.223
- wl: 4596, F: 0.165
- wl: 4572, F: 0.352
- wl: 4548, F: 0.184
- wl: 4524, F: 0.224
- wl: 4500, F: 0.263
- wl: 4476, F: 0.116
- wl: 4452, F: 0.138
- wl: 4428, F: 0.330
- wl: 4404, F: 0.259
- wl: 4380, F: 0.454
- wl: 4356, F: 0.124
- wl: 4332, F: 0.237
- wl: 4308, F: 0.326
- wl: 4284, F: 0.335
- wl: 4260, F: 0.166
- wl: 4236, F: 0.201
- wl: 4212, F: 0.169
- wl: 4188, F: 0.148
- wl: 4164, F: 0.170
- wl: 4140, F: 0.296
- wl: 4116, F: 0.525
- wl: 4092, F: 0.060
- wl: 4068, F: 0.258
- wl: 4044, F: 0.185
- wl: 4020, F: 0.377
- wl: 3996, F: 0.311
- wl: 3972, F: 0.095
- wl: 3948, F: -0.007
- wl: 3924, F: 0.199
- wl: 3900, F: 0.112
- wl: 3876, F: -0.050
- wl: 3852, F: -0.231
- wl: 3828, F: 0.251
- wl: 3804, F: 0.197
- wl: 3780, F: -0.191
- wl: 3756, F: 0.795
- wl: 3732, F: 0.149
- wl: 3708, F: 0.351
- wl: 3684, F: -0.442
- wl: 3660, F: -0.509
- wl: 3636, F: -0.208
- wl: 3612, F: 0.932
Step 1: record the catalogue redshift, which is 1.291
